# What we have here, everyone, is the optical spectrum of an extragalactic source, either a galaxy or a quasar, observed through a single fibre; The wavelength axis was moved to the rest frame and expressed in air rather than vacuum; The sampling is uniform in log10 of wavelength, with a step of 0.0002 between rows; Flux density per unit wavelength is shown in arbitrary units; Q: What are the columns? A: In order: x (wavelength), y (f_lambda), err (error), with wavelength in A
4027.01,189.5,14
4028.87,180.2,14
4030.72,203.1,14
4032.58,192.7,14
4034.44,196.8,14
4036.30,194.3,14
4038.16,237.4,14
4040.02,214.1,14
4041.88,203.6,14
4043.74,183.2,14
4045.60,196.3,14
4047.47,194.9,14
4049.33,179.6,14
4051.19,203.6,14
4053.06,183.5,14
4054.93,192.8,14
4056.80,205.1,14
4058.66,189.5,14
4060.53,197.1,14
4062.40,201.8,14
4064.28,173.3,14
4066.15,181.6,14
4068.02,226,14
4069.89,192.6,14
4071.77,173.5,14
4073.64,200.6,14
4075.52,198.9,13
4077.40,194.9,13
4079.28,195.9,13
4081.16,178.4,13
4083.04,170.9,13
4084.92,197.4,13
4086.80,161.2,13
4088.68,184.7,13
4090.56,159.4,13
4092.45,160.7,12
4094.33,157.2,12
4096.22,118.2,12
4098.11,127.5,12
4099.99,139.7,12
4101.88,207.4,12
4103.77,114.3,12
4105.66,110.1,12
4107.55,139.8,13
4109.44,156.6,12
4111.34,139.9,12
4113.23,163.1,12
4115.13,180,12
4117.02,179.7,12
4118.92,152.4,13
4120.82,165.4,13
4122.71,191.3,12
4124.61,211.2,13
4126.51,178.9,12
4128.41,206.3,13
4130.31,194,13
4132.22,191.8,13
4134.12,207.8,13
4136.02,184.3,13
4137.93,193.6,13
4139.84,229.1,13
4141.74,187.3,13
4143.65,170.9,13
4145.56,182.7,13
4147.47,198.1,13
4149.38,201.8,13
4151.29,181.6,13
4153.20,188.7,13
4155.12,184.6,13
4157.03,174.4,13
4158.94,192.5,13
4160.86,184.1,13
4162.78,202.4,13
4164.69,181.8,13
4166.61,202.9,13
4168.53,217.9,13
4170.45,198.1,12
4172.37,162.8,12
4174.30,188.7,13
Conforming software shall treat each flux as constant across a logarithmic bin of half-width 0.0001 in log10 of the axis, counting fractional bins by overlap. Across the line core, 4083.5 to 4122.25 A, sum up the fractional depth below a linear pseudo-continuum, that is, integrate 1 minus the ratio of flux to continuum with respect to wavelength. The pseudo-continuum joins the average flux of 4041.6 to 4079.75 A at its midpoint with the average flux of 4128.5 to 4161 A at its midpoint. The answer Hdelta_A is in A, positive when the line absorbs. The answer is 7.3 A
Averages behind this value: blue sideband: 194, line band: 156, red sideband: 192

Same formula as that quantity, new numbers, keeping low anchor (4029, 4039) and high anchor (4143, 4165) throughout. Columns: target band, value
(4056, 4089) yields 1.3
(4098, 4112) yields 3.7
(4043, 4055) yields 0.6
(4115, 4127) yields 0.7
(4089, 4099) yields 2.5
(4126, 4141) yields -0.7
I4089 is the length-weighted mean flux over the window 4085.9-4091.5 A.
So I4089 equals 169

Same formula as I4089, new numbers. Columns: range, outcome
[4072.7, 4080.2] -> 197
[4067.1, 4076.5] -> 198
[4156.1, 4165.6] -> 187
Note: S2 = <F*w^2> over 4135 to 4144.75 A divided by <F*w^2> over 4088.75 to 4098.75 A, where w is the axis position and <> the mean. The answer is 1.3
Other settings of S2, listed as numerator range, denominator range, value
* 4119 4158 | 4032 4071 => 1.01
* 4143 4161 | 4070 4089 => 1.04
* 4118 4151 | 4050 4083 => 1.02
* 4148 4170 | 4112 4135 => 1.06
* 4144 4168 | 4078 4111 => 1.24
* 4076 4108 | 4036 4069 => 0.83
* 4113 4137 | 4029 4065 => 0.98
